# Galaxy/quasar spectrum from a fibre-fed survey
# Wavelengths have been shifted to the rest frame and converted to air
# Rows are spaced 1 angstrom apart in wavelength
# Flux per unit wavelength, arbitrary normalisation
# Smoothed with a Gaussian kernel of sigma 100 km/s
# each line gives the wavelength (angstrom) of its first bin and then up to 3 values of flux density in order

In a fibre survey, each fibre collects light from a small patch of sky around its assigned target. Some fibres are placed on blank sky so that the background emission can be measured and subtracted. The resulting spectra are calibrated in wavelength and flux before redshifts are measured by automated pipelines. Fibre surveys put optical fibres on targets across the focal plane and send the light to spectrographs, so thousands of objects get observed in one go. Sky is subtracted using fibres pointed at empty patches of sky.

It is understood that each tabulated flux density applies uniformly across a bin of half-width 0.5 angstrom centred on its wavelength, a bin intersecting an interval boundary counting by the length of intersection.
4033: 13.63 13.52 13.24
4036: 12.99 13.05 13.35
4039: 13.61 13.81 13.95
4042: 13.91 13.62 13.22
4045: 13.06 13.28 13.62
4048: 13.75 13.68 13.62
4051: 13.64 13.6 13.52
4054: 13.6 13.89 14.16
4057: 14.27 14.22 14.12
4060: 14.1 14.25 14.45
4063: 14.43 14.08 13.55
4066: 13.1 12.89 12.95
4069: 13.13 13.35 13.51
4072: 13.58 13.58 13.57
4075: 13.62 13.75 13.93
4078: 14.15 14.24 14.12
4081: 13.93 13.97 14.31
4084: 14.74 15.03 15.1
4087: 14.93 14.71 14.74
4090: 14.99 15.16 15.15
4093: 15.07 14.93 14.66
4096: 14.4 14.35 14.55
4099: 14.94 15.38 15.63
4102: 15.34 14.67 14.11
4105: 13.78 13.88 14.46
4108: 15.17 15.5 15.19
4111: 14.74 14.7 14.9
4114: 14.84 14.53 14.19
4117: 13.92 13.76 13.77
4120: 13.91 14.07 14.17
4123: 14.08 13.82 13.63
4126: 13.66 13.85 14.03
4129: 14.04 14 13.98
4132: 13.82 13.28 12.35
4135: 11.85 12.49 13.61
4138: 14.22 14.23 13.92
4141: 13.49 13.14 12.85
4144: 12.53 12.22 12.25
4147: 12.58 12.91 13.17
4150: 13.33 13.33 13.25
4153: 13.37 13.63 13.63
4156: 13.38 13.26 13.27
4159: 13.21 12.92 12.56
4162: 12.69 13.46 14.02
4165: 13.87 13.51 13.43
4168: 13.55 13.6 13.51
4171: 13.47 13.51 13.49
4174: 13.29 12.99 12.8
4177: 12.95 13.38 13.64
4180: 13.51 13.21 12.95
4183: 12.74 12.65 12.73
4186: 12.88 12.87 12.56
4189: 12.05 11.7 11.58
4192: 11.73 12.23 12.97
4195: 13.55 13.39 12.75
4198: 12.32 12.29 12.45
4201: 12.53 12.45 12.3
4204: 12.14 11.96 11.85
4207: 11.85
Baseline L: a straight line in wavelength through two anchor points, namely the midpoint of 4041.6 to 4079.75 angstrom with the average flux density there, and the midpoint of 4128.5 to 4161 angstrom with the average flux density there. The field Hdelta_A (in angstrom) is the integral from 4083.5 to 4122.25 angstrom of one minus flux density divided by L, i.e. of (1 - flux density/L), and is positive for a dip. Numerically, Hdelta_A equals -3.5 angstrom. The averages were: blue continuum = 13.7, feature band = 14.7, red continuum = 13.2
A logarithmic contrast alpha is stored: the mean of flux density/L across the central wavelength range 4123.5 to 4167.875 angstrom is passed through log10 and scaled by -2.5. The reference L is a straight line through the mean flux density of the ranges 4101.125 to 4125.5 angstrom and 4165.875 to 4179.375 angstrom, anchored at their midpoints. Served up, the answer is 0.04 mag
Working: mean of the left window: 14.4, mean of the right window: 13.4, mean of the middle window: 13.3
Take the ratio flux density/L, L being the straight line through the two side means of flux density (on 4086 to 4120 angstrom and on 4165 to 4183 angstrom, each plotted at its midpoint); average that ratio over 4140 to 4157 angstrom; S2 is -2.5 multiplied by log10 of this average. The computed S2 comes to 0.06 mag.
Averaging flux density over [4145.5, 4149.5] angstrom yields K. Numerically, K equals 12.7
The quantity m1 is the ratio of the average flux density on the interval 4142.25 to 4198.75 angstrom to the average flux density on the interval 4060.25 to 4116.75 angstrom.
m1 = 0.9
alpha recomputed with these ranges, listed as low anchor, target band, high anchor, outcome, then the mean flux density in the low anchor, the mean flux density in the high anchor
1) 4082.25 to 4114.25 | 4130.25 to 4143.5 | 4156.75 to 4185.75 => 0.05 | 14.8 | 13.2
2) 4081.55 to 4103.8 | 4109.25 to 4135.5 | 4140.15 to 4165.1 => 0.00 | 14.8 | 13.1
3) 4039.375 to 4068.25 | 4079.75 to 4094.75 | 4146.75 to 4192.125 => -0.09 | 13.7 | 13.1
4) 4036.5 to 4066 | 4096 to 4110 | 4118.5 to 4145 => -0.09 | 13.8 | 13.5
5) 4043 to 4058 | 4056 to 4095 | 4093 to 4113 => 0.00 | 13.7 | 14.8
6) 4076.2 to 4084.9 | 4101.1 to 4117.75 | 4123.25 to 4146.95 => -0.07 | 14.2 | 13.4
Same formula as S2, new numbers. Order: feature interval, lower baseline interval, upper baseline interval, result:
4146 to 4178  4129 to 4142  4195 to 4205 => -0.02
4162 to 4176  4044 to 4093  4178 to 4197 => -0.04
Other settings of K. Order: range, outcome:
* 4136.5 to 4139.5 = 14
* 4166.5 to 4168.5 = 13.5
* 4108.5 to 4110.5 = 15.3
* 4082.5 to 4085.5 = 14.7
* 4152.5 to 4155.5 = 13.5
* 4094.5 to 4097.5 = 14.5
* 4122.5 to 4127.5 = 13.8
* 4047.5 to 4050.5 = 13.7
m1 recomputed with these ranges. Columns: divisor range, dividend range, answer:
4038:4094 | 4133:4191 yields 0.94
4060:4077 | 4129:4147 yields 0.97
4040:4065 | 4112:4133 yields 1.02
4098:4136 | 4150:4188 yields 0.93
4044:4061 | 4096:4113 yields 1.07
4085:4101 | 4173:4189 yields 0.87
